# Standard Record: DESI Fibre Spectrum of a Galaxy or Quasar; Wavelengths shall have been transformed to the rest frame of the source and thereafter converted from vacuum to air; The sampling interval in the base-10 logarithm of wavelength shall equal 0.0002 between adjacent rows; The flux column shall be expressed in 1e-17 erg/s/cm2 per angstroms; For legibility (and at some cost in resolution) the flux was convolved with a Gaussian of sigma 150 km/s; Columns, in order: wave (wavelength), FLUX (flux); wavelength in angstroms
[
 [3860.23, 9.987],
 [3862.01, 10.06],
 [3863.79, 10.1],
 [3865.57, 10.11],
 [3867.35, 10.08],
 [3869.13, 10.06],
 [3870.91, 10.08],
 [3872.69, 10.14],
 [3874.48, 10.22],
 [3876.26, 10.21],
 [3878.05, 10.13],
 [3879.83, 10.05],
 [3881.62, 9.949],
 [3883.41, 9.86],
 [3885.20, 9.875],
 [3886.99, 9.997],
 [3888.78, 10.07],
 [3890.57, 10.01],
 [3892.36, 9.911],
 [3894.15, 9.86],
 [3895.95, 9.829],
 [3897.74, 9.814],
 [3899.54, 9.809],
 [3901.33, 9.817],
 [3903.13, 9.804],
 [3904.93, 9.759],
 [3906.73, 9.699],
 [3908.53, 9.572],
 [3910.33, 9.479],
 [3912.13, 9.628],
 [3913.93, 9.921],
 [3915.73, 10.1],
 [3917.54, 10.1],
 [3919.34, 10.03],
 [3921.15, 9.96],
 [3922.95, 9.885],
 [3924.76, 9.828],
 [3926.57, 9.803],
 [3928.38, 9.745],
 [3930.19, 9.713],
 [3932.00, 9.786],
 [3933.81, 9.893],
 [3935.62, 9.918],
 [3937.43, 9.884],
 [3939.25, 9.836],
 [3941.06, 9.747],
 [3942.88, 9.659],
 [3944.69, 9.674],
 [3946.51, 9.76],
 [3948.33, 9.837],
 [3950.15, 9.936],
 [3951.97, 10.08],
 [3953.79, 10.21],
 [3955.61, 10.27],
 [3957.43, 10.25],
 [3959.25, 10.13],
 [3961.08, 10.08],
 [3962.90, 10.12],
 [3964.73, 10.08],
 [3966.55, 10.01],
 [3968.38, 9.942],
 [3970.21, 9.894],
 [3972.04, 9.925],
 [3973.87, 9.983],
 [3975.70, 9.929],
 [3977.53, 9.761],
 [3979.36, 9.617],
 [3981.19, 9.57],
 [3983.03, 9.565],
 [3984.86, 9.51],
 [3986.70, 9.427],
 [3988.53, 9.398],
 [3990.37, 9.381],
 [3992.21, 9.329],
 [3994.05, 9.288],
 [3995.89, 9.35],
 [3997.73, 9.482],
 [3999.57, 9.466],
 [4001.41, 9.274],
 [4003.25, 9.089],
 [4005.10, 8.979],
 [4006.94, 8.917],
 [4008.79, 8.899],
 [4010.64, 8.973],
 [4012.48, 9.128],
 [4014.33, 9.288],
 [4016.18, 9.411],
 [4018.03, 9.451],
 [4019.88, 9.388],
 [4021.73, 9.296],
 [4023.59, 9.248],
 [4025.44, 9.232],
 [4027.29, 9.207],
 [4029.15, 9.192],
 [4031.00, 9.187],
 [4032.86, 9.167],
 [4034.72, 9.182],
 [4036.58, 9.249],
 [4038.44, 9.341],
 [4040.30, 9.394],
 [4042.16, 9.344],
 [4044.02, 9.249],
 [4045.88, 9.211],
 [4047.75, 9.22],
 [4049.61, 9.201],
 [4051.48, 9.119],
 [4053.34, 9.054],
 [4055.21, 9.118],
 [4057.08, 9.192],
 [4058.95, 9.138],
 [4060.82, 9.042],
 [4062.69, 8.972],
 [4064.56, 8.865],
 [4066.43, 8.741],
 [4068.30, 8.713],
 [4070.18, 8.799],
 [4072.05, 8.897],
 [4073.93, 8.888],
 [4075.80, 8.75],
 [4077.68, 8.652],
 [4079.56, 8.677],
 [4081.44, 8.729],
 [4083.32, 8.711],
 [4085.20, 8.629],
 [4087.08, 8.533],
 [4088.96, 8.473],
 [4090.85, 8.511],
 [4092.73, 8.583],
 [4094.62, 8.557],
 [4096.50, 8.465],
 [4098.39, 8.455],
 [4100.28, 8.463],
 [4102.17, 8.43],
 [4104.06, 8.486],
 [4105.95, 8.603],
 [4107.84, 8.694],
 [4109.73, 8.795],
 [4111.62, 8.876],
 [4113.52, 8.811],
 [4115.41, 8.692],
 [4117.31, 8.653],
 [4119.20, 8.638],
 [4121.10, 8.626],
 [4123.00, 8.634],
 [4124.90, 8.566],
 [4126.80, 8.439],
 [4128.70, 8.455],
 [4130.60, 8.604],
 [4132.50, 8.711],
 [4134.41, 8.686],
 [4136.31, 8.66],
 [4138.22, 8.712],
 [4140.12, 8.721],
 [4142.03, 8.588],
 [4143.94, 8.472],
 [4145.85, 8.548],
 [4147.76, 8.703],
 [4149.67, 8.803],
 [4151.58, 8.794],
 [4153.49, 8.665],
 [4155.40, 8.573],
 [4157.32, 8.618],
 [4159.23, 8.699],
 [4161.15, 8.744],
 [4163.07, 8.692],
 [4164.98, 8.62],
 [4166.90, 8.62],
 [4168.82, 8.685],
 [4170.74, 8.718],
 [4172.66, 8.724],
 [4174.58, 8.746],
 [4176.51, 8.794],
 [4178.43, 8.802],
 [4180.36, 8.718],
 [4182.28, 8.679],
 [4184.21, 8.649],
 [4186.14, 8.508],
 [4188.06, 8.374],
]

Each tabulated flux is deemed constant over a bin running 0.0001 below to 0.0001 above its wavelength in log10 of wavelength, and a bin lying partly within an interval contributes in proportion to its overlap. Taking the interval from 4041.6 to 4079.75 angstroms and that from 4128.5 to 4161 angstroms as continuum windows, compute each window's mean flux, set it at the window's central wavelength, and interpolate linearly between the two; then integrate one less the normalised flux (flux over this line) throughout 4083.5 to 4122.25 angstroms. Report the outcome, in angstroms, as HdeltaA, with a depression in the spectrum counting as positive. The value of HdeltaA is 1.0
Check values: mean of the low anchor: 9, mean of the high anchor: 8.65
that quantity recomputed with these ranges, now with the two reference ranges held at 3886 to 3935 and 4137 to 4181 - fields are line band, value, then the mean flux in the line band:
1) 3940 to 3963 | -0.77 angstroms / 9.98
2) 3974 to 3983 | -0.19 angstroms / 9.73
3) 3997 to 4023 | 0.46 angstroms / 9.21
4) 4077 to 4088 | 0.47 angstroms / 8.66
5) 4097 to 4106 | 0.48 angstroms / 8.47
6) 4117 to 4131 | 0.44 angstroms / 8.57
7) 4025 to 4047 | 0.03 angstroms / 9.25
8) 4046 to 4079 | 0.62 angstroms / 8.96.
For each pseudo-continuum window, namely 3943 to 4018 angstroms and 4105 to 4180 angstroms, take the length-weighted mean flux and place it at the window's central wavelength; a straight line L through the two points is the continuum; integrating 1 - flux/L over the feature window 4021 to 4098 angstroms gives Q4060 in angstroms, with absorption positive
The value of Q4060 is 1.7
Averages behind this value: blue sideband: 9.63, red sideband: 8.67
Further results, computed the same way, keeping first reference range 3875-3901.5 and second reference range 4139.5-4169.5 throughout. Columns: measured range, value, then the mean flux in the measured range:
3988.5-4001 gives 0.1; 9.38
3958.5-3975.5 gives -0.8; 10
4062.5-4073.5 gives 0.3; 8.83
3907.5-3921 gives 0.0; 9.84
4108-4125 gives 0.3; 8.71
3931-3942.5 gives -0.1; 9.83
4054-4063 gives 0.0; 9.09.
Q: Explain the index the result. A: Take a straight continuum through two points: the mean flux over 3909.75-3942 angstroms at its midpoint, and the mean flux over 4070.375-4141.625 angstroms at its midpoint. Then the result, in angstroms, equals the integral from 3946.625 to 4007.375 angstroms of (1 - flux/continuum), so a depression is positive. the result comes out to -1.3 angstroms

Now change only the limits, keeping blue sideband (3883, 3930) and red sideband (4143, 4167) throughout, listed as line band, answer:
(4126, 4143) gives 0.27 angstroms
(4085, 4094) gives 0.44 angstroms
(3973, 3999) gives -0.19 angstroms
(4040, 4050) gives -0.09 angstroms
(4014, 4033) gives 0.01 angstroms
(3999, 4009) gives 0.30 angstroms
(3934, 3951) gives -0.23 angstroms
